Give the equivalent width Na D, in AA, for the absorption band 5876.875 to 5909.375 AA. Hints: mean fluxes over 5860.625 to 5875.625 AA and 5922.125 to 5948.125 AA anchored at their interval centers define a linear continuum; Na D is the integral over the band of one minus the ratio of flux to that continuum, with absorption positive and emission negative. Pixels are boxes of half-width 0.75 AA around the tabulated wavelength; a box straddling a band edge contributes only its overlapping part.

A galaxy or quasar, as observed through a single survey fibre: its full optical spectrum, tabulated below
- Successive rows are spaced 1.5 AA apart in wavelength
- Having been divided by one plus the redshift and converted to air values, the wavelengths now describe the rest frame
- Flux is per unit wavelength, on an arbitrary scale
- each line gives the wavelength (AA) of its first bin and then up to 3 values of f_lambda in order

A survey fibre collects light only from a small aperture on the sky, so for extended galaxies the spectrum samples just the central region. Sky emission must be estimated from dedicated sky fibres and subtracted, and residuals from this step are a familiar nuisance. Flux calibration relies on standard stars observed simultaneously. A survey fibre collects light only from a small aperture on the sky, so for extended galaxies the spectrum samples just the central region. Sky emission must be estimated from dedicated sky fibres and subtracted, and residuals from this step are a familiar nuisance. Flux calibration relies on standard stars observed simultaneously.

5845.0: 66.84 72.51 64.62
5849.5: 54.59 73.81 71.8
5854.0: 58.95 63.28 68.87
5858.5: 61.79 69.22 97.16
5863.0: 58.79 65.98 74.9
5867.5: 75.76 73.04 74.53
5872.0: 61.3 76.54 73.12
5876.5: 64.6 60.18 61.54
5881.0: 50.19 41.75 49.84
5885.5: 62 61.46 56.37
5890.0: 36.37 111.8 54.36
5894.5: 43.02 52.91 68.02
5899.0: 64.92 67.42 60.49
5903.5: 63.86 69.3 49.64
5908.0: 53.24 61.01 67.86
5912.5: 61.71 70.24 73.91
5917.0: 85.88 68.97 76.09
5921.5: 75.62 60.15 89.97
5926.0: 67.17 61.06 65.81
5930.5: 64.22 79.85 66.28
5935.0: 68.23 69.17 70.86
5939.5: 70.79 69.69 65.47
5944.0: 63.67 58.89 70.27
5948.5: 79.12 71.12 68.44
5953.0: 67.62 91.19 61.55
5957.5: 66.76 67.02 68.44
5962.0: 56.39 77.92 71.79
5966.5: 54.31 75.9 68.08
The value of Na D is 5.6 AA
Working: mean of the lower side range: 73.1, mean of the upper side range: 68.5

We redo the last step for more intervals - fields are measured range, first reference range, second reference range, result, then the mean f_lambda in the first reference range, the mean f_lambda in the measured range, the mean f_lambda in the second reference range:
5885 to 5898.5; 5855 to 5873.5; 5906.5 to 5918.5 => 1.51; 70.7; 60.8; 66.6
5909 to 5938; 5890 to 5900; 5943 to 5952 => -1.74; 63.7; 70.3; 68.5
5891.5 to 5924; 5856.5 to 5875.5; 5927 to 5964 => 2.13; 71.6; 65.5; 68.8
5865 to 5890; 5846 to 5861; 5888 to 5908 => 0.35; 66.4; 62.8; 61.2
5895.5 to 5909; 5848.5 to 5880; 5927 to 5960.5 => 1.48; 68.6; 61.2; 69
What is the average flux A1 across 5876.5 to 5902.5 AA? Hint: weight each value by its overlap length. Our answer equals 59.1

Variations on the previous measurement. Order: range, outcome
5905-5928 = 68.3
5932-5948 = 68.1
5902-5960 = 68.6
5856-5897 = 64.4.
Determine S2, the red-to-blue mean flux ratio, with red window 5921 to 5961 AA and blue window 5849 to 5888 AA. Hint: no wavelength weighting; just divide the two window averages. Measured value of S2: 1.06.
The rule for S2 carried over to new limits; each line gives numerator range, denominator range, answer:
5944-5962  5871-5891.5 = 1.15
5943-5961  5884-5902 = 1.14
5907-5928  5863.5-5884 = 1.07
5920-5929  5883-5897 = 1.21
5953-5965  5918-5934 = 0.99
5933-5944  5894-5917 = 1.09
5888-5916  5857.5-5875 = 0.87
